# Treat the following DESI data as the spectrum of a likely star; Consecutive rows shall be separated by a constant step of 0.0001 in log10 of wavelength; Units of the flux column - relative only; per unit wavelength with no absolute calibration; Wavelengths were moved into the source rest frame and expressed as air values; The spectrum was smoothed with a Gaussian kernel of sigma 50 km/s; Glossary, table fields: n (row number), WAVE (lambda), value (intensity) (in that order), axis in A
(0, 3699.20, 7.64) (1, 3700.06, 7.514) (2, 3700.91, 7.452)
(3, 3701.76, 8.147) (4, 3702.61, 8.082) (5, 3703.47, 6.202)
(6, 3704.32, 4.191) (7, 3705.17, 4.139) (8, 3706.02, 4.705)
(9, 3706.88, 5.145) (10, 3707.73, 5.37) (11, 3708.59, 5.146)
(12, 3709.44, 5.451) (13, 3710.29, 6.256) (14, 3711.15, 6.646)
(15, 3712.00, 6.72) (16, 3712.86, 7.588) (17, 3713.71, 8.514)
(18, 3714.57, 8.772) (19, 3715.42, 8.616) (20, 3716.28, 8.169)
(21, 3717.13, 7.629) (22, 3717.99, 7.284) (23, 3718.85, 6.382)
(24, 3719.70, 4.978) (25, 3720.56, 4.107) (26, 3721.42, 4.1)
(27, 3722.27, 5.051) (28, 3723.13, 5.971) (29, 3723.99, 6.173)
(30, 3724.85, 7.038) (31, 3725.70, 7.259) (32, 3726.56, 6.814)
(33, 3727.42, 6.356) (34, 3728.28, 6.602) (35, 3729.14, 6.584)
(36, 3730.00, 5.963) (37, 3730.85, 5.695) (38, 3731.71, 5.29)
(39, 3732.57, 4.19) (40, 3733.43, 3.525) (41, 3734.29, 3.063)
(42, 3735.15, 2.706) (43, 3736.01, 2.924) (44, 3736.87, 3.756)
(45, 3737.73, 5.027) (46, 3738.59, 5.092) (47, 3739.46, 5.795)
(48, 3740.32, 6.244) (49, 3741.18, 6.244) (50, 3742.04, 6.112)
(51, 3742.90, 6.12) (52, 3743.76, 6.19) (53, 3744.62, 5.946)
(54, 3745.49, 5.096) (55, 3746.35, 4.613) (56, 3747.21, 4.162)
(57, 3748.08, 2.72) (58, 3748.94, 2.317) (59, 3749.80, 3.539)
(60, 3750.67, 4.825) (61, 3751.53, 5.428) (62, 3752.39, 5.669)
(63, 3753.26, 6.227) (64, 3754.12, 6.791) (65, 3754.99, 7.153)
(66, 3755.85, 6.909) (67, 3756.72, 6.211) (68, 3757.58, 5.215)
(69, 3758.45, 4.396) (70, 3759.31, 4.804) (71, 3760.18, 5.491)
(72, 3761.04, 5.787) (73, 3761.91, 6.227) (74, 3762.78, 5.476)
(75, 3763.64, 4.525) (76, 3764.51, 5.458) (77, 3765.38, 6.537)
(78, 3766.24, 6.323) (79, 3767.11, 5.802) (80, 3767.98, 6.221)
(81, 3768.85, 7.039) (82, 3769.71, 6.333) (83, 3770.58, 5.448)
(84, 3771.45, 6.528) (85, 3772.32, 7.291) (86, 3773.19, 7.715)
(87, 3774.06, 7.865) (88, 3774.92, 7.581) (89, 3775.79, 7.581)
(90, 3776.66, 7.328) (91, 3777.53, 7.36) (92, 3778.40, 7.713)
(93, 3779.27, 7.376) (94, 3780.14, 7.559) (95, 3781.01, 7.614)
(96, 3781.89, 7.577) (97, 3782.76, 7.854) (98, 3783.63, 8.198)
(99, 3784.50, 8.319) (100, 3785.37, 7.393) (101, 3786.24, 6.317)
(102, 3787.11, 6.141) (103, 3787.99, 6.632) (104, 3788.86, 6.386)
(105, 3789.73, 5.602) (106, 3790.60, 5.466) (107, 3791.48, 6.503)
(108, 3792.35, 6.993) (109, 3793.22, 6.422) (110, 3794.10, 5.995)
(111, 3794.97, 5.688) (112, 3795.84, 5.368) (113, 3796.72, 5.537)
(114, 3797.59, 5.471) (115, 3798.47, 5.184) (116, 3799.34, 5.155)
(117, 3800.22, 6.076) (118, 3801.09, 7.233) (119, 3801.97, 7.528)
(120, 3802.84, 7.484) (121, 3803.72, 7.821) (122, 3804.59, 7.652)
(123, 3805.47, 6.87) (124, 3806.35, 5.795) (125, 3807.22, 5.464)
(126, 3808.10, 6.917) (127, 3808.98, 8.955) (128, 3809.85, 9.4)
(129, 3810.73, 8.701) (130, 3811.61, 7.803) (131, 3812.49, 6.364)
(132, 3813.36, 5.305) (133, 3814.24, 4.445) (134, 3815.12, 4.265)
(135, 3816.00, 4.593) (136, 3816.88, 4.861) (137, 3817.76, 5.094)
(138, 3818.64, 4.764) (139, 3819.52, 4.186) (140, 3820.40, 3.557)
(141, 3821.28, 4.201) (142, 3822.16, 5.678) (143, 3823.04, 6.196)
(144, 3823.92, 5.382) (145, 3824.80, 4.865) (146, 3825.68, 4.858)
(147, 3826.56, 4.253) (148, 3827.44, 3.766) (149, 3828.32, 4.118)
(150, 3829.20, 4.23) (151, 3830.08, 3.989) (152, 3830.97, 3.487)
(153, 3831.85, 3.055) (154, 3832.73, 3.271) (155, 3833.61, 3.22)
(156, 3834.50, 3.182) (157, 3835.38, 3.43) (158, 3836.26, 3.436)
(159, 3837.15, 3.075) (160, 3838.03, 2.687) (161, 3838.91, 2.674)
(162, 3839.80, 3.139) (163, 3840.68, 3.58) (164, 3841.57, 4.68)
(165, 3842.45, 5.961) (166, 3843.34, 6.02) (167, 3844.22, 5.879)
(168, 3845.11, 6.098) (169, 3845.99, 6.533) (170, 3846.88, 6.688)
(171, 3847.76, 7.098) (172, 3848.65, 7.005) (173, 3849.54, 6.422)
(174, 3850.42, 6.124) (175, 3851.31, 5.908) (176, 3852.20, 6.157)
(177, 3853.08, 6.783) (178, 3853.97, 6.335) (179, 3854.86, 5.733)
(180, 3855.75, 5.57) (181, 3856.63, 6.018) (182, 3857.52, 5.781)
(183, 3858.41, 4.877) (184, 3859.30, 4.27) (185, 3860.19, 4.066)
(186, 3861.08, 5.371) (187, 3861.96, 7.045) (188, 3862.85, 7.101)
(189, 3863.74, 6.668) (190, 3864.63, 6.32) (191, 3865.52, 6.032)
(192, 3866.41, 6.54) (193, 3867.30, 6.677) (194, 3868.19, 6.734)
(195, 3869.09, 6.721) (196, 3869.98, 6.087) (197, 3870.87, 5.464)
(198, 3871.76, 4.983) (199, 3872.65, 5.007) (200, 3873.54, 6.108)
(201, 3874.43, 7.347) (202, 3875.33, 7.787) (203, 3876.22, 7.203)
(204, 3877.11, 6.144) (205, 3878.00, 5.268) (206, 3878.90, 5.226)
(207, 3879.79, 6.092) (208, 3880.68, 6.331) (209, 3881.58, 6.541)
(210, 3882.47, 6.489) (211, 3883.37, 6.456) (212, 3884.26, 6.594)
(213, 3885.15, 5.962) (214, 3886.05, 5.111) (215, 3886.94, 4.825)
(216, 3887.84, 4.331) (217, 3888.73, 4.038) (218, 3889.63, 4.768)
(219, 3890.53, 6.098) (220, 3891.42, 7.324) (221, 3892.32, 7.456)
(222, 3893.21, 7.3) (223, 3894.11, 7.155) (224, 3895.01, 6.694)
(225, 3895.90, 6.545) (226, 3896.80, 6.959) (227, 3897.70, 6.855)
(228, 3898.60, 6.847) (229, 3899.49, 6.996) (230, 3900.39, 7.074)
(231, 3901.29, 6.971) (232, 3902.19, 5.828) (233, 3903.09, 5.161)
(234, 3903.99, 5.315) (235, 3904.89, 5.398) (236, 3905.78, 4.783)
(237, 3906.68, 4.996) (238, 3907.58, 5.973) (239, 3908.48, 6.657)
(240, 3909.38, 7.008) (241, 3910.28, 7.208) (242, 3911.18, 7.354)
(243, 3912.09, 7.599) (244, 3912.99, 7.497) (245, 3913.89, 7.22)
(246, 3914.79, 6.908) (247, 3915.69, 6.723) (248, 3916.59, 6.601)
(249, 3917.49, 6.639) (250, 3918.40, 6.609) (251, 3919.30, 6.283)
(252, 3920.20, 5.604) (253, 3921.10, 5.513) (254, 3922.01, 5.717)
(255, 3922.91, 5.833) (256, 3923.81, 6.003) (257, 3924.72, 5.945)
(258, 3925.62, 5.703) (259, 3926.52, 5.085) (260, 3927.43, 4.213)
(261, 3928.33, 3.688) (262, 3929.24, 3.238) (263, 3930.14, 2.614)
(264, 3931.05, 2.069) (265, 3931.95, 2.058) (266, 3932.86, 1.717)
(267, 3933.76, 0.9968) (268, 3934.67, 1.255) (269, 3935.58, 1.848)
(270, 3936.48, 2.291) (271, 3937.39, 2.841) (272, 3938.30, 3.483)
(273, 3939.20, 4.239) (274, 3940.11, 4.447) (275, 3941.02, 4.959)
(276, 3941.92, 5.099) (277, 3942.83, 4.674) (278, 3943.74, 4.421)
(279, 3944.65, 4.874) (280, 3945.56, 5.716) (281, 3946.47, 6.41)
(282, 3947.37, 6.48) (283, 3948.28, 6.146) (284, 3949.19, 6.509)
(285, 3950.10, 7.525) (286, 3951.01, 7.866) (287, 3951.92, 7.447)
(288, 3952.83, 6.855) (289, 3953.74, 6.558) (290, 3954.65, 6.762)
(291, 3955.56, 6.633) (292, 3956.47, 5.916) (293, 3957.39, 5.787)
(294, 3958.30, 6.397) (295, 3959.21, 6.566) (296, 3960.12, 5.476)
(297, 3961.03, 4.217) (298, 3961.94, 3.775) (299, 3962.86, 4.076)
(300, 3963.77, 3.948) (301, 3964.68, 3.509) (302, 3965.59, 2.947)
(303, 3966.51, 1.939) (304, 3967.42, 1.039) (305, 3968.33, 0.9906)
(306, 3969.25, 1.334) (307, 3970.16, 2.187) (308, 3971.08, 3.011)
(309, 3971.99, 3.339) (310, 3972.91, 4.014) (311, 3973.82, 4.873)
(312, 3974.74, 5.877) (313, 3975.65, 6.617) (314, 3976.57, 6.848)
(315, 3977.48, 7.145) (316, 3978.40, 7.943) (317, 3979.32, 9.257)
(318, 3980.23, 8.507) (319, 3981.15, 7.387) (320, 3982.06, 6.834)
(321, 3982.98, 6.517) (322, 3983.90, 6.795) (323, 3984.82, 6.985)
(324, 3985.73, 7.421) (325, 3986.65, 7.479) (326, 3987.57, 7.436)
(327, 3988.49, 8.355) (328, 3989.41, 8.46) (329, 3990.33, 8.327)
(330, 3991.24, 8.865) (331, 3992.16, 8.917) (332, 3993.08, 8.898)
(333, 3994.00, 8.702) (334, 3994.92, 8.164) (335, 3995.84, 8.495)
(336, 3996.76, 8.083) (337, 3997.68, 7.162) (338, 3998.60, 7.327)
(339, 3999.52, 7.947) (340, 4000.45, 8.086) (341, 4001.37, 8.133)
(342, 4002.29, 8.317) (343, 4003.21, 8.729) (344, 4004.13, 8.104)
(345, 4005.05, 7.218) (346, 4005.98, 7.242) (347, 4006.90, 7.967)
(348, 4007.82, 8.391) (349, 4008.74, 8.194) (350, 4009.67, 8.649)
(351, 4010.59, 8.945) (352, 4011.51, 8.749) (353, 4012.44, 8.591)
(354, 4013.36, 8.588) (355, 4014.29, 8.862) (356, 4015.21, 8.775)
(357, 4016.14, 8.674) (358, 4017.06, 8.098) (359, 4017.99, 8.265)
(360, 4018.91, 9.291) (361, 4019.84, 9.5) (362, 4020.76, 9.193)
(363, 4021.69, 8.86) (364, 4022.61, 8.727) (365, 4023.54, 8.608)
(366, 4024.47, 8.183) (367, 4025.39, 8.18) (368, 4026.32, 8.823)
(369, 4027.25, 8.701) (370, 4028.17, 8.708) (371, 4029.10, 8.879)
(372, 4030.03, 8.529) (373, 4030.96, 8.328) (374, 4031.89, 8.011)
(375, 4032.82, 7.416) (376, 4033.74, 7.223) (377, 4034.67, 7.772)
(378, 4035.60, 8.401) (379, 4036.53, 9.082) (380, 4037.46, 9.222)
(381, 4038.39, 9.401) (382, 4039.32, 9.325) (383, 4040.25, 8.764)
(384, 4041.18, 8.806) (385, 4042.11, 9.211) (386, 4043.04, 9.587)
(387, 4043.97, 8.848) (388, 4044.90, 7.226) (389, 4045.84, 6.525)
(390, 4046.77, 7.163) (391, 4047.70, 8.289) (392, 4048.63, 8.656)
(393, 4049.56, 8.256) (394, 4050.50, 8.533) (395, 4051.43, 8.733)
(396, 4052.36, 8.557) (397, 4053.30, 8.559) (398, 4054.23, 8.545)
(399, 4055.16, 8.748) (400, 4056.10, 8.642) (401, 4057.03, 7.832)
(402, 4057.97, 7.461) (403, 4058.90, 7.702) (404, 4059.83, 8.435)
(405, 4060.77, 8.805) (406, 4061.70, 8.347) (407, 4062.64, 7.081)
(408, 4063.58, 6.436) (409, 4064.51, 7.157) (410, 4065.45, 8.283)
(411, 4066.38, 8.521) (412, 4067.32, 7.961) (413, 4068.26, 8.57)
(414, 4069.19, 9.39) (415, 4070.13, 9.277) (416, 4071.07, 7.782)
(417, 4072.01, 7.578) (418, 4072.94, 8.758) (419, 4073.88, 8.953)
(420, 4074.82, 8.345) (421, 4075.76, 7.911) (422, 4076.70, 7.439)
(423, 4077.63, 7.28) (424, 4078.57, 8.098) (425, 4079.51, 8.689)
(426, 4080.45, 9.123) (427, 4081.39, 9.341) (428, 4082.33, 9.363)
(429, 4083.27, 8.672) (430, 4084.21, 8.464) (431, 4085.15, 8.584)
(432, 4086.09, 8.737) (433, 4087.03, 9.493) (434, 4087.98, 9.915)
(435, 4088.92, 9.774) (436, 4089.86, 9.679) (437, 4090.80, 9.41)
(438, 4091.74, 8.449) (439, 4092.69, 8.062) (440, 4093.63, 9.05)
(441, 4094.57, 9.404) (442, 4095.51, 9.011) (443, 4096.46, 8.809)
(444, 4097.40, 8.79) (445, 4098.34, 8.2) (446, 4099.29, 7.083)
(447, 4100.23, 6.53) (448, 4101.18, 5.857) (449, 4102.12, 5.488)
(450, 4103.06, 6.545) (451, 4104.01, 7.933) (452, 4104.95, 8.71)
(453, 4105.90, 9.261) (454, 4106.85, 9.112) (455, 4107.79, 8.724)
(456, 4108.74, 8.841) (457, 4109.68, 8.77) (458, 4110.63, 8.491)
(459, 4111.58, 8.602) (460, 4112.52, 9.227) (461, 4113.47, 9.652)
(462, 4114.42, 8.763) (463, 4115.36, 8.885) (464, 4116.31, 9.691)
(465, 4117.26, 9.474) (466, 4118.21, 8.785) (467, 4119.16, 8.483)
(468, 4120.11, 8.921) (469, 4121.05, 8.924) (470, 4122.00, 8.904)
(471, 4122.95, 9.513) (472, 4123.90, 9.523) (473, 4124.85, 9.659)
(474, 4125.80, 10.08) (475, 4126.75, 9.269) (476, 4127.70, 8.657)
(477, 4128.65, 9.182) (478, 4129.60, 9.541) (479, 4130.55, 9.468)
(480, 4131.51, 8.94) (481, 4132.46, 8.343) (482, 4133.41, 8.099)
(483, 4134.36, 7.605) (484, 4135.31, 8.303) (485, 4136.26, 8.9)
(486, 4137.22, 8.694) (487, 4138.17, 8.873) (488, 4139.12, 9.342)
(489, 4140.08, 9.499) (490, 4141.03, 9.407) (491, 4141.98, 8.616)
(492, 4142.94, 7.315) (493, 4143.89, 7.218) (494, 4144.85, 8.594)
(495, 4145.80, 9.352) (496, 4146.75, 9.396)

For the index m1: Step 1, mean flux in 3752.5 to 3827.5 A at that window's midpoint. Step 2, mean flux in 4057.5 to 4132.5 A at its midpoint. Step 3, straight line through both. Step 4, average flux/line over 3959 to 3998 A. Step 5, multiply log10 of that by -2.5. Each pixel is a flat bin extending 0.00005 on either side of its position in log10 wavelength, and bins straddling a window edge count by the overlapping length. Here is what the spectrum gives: 0.27 mag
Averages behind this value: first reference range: 6.27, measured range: 6.02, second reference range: 8.58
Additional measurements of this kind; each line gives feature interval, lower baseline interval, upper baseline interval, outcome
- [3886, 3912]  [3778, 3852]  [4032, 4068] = 0.07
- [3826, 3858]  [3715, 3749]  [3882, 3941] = 0.12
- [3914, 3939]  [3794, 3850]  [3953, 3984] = 0.19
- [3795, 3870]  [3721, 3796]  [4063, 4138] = 0.18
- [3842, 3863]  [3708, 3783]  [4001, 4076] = 0.14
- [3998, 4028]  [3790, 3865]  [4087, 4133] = -0.11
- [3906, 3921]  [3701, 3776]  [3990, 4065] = 0.11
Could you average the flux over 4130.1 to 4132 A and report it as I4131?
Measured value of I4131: 9.16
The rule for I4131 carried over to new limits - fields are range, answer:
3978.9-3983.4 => 7.71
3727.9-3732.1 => 6.03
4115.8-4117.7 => 9.55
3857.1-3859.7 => 4.97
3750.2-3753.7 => 5.52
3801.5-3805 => 7.62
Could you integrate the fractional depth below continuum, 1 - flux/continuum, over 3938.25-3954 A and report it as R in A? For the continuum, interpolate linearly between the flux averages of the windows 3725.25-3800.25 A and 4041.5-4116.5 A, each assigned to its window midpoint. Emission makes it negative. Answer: 3.3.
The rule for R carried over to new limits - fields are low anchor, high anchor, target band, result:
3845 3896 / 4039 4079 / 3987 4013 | -2.2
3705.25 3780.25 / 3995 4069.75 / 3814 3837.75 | 8.6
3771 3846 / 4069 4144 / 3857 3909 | 3.5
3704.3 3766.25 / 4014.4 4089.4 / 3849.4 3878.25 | 2.9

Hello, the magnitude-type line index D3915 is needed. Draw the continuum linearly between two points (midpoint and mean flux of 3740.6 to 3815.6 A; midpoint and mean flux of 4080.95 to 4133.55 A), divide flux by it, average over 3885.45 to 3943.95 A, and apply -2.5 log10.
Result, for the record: 0.34 mag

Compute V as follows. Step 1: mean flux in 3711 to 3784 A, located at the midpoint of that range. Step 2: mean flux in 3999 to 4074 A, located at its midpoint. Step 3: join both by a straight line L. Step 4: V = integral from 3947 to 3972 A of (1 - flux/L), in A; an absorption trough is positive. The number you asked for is 9.3 A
